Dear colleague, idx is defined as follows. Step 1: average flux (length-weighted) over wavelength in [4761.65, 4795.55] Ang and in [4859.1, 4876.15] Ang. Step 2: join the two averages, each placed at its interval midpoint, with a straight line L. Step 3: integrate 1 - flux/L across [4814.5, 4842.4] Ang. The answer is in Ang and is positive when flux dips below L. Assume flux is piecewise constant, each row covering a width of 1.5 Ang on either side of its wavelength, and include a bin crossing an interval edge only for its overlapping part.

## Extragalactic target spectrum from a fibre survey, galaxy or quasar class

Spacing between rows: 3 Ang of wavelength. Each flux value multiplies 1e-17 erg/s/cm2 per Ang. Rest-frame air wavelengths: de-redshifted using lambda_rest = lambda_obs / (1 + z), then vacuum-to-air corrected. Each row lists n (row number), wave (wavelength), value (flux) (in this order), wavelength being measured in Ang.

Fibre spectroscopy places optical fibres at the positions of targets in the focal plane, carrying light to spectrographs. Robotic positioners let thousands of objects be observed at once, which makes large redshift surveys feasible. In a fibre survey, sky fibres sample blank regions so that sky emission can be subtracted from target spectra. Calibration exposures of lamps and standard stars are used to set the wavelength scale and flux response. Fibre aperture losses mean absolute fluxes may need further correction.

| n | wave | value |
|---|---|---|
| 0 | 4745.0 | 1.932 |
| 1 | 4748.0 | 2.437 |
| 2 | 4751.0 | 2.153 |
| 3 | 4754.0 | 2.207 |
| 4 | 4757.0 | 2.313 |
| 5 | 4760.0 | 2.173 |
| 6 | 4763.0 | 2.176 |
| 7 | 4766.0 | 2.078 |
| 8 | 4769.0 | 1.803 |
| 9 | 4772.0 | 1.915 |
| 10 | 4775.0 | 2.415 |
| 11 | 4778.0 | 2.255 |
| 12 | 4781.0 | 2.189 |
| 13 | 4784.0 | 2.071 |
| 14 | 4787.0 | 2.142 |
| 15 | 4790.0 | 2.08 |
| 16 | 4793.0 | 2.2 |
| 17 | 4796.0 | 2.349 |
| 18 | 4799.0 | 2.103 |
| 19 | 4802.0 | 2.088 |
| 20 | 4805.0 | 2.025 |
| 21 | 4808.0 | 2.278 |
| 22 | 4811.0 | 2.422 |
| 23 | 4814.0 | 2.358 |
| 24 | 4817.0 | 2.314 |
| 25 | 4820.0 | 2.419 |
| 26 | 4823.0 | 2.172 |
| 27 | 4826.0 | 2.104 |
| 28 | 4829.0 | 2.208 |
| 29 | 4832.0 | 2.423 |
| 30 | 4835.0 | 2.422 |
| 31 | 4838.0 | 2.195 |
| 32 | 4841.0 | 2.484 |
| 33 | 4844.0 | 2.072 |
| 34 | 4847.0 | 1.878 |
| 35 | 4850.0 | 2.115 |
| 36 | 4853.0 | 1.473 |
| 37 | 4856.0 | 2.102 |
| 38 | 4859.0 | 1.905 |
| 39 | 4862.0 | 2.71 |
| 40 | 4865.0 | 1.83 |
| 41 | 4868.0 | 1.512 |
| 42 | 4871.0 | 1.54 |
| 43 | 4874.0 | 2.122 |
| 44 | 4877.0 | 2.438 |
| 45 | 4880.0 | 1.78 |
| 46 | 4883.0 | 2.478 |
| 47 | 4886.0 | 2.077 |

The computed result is -3.8 Ang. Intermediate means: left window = 2.13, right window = 1.96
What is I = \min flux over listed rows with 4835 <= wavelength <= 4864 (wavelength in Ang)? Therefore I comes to 1.473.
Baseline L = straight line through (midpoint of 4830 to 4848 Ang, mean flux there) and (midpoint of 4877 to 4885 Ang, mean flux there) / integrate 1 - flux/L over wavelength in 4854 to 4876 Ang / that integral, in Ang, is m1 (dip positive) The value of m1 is 2.5 Ang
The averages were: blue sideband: 2.25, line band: 1.96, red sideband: 2.18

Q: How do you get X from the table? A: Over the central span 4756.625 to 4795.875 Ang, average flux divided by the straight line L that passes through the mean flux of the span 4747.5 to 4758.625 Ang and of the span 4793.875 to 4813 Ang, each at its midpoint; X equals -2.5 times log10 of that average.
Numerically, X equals 0.05 mag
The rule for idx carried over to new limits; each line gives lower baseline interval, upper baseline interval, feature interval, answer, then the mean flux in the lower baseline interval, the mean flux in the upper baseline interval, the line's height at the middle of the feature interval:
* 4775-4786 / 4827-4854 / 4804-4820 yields -0.9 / 2.2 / 2.15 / 2.18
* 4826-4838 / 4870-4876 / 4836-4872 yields 1.6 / 2.3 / 1.91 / 2.09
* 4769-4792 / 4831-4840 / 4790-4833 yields 0.3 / 2.13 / 2.35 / 2.25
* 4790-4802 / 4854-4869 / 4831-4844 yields -1.7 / 2.18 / 2.01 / 2.07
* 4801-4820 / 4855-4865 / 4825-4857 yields 1.2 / 2.27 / 2.18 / 2.22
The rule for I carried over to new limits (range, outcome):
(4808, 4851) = 1.878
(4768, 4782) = 1.803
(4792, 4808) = 2.025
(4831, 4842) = 2.195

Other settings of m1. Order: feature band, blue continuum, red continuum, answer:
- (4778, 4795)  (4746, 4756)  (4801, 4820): 0.80 Ang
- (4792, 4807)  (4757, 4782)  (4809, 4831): 0.47 Ang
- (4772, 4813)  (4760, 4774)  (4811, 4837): -0.79 Ang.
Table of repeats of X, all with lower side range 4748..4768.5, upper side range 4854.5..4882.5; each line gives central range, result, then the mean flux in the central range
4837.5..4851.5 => -0.05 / 2.15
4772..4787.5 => -0.02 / 2.19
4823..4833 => -0.08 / 2.23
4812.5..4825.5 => -0.10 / 2.3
